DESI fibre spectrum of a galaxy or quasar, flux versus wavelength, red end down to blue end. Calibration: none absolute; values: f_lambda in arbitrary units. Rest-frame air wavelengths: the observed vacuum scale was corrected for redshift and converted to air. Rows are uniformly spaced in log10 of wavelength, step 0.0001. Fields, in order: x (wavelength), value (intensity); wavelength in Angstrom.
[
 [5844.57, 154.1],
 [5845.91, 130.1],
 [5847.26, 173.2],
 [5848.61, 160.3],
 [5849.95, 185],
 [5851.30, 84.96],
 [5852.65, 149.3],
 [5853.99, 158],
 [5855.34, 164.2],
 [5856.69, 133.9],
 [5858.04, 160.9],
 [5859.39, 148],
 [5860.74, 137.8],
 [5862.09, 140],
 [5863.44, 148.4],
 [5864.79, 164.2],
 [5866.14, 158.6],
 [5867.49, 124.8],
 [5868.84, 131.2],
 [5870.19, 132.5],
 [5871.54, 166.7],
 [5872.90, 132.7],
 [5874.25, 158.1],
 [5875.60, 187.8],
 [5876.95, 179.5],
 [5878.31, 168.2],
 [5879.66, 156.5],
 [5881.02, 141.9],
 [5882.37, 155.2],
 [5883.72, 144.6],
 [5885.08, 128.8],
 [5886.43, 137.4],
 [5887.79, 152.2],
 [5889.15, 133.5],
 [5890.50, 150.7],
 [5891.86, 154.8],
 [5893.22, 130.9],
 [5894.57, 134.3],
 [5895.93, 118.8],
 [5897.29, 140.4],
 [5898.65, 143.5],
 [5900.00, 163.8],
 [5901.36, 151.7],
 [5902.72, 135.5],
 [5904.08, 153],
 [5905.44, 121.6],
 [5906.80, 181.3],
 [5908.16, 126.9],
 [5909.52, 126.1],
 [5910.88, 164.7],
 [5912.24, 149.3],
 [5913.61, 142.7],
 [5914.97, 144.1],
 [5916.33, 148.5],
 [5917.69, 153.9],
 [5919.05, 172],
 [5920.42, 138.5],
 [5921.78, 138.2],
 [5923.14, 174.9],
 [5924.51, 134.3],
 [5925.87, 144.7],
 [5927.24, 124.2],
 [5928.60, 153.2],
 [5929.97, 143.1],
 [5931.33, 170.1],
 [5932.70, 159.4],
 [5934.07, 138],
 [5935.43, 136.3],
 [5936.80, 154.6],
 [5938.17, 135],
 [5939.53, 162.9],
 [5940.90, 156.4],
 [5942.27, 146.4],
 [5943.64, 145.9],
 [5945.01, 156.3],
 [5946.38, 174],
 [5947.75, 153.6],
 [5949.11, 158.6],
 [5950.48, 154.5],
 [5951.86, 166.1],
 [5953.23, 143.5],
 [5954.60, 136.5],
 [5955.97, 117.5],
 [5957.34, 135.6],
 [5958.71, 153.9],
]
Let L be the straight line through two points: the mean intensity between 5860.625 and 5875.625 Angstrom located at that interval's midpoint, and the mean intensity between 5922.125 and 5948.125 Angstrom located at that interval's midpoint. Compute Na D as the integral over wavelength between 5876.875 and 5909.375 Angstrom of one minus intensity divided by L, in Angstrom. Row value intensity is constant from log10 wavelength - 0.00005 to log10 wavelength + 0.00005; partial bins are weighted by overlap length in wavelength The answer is 0.7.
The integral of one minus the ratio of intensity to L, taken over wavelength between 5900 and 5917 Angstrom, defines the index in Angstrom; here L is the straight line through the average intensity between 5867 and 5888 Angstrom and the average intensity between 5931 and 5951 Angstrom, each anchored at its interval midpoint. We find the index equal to 0.60 Angstrom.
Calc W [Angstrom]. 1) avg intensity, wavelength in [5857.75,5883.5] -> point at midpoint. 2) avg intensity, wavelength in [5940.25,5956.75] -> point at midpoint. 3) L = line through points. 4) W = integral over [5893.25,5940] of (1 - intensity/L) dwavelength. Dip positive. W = 1.6 Angstrom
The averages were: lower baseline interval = 152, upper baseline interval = 151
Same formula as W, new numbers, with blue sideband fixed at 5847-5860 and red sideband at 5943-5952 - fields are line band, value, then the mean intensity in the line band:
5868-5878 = -0.2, 155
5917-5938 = 1.0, 149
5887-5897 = 0.9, 139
